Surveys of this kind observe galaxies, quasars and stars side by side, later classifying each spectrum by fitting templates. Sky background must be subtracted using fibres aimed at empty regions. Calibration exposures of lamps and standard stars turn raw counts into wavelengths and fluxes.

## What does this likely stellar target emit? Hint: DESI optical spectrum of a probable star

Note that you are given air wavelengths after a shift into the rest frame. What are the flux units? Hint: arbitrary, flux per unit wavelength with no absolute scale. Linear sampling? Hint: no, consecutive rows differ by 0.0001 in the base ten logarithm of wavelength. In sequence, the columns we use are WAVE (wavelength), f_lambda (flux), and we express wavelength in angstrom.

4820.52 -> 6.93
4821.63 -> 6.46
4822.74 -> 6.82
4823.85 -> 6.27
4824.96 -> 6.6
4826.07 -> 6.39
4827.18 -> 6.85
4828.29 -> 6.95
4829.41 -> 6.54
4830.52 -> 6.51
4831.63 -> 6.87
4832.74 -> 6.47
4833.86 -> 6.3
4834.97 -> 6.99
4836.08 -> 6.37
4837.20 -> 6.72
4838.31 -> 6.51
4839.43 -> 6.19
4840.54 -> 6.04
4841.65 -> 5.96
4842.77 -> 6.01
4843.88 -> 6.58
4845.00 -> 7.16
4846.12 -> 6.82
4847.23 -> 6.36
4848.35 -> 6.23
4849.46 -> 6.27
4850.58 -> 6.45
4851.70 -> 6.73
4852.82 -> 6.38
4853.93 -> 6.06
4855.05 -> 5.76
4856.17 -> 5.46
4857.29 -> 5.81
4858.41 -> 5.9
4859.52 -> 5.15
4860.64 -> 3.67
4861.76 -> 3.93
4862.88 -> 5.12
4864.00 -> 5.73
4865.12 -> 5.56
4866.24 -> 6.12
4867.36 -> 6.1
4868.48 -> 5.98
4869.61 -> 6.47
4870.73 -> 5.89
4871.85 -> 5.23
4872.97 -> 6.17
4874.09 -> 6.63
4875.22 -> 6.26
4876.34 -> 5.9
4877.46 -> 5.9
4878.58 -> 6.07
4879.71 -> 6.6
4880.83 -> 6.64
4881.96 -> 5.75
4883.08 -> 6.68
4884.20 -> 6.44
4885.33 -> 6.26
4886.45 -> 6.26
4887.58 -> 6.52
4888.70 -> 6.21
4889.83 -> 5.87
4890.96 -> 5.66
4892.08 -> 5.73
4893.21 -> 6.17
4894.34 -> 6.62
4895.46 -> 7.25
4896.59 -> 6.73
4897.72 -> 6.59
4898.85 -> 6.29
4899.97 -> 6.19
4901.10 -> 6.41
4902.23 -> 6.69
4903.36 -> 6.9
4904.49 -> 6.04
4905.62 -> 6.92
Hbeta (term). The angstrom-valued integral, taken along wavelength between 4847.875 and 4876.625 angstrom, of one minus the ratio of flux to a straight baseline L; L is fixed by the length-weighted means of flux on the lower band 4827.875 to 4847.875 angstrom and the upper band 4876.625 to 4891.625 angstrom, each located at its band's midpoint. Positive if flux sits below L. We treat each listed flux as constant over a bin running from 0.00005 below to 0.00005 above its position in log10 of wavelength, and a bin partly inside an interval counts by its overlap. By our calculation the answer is 2.49 angstrom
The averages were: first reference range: 6.51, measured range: 5.8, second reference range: 6.21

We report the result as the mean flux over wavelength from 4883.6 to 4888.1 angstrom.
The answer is 6.37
